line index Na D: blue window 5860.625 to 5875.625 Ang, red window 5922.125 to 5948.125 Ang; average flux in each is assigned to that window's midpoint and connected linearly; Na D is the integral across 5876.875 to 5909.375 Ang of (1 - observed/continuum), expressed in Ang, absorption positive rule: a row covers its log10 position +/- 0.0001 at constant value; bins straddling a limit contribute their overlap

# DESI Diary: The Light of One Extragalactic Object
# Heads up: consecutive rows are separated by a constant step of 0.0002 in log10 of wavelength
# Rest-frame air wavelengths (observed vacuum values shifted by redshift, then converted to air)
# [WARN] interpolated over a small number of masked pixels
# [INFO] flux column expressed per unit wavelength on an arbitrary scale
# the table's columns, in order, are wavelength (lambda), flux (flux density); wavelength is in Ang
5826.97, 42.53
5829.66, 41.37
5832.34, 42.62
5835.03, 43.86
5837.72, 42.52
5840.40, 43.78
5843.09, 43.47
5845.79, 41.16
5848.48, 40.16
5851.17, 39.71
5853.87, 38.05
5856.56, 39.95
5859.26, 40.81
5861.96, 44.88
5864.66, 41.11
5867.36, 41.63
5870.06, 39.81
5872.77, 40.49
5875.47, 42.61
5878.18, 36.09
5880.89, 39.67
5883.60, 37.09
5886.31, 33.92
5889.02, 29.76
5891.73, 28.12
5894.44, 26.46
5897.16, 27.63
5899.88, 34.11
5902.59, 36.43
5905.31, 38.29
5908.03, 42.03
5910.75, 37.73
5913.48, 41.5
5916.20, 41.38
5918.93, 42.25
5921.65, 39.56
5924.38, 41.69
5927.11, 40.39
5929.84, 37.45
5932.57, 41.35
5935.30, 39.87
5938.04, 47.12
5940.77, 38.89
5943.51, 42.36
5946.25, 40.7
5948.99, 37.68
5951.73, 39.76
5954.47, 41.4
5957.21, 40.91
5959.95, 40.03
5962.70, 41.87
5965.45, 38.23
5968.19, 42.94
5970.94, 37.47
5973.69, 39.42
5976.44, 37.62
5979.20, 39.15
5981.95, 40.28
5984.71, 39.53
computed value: 5.7 Ang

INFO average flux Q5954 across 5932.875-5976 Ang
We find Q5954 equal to 40.5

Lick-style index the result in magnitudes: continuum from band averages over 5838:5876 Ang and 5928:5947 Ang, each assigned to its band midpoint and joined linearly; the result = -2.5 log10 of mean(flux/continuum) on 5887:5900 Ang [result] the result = 0.381 mag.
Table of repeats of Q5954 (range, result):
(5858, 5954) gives 38.6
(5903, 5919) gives 40.1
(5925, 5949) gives 40.8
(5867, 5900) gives 35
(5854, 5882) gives 40.6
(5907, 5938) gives 40.7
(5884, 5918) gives 34.9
